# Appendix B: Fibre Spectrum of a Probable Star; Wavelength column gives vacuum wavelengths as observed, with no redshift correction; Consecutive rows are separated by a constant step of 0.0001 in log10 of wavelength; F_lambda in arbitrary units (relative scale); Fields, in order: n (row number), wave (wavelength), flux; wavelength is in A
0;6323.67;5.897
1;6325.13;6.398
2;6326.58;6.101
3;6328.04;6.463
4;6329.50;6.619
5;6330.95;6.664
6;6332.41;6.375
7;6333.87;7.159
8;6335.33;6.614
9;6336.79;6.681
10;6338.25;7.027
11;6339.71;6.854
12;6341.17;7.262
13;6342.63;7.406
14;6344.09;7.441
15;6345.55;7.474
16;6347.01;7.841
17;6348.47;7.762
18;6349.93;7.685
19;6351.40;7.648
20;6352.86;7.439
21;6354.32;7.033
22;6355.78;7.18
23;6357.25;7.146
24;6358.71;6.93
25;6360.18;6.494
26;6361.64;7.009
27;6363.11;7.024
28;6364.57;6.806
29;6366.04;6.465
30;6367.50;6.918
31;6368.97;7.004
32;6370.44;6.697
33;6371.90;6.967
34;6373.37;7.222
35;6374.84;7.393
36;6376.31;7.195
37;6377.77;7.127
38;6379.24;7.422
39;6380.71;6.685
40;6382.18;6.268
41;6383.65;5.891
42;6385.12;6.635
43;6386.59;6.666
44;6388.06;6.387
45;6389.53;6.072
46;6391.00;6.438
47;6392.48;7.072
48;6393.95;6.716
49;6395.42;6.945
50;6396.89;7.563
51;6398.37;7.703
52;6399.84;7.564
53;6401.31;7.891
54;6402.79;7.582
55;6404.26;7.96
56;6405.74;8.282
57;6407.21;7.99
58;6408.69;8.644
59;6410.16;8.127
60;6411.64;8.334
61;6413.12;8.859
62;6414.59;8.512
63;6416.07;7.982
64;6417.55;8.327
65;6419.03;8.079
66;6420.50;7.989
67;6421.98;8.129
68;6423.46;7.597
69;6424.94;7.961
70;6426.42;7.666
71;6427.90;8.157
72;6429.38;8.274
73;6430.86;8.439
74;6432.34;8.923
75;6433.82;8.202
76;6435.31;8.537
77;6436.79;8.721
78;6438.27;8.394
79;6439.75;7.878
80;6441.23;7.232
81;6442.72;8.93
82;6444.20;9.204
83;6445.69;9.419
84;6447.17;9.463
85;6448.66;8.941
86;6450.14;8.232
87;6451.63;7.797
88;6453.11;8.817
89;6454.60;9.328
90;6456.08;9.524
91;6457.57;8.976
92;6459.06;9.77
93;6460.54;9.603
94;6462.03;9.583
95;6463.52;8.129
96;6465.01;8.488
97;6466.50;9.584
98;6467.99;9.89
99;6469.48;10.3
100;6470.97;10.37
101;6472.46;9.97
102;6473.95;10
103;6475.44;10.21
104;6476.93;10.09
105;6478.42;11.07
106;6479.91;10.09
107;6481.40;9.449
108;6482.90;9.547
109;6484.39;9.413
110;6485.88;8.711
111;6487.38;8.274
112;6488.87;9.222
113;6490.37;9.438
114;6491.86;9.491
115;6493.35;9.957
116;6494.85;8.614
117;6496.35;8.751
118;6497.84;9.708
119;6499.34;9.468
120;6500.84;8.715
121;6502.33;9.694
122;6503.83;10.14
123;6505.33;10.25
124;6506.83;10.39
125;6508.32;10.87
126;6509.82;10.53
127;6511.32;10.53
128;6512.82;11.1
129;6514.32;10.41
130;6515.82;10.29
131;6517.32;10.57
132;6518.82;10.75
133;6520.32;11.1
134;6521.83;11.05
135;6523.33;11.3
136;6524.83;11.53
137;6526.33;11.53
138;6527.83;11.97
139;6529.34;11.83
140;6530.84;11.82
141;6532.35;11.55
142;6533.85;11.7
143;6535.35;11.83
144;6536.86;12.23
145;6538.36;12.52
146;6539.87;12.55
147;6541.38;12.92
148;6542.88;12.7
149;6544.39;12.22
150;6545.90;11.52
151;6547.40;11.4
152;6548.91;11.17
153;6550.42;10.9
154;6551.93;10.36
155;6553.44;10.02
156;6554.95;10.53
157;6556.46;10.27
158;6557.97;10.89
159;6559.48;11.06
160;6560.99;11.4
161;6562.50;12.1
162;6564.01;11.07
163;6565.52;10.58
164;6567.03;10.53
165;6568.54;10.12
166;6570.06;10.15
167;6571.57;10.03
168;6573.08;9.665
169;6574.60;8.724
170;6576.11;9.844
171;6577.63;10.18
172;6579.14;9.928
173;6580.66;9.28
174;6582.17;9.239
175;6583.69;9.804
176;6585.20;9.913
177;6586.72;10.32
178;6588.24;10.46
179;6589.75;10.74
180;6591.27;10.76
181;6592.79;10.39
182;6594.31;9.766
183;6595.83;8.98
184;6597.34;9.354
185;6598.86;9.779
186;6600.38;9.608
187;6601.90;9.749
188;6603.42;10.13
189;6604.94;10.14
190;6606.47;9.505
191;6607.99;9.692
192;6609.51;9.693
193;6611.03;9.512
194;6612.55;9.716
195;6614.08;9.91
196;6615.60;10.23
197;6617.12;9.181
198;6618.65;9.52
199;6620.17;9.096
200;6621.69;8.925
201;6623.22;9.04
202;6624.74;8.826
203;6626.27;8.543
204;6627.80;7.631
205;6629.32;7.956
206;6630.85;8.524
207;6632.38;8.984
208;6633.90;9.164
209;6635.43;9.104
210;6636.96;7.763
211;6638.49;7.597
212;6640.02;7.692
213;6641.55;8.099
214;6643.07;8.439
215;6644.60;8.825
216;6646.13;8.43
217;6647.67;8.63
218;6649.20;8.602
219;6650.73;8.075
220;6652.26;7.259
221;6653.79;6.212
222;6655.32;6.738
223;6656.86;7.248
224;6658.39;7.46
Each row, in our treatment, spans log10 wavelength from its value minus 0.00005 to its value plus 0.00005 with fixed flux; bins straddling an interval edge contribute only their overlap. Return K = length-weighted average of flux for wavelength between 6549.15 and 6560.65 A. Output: 10.6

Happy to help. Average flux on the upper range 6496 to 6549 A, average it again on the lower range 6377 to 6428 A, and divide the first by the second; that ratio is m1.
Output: 1.48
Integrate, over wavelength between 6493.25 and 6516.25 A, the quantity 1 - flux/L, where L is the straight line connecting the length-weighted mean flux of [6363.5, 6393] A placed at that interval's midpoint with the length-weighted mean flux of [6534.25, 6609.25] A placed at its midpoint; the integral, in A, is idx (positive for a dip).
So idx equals -1.78 A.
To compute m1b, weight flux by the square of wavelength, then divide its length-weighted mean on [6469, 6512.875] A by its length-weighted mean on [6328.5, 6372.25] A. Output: 1.45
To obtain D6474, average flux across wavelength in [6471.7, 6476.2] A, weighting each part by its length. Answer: 10.1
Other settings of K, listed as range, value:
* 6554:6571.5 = 10.8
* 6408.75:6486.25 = 8.91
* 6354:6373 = 6.9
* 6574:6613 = 9.82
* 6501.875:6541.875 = 11.2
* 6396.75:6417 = 8.09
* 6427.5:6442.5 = 8.3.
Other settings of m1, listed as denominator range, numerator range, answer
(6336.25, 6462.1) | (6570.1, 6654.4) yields 1.19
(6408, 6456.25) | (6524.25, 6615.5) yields 1.26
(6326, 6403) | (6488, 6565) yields 1.55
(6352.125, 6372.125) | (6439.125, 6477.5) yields 1.33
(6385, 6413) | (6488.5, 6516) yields 1.33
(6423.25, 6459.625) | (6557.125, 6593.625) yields 1.20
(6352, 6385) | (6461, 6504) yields 1.38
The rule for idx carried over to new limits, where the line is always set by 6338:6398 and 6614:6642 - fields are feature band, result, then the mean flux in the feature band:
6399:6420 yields -2.51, 8.15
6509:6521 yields -4.05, 10.7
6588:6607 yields -3.22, 9.94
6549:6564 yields -4.78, 10.9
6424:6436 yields -1.37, 8.25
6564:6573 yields -2.15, 10.3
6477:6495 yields -3.97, 9.49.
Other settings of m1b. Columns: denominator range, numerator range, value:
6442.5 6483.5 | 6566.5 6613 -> 1.08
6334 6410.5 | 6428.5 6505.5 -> 1.33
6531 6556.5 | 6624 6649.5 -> 0.74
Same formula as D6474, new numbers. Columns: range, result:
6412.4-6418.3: 8.42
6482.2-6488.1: 8.98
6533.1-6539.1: 12.1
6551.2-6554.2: 10.2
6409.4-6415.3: 8.47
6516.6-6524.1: 11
